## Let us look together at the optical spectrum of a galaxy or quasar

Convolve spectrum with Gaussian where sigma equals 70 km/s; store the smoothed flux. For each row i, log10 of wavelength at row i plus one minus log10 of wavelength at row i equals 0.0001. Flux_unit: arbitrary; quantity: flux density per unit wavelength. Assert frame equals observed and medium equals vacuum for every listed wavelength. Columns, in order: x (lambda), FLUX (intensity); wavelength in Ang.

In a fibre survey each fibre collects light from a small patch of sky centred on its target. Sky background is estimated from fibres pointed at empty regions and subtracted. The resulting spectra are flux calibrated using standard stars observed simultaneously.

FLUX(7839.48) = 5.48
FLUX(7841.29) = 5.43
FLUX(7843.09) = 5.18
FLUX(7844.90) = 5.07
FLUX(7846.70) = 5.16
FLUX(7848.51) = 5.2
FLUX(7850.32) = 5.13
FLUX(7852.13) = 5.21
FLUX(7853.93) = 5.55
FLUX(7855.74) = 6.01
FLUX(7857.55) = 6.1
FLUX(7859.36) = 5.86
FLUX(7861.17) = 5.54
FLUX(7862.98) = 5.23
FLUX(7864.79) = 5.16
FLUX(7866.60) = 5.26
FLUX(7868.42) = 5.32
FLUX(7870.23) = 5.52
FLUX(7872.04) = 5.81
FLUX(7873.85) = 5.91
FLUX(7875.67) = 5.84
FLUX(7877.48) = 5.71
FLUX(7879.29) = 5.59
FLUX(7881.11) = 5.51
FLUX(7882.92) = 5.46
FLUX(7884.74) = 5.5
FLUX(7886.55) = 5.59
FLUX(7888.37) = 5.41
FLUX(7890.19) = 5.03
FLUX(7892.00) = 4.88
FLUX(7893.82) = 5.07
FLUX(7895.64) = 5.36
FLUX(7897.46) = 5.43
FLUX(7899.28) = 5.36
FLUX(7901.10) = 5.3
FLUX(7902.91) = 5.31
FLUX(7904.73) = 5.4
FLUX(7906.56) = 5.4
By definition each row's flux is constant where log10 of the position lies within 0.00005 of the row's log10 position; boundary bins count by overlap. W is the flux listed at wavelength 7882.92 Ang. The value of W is 5.46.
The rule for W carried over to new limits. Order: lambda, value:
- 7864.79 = 5.16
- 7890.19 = 5.03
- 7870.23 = 5.52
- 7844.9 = 5.07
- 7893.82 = 5.07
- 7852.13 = 5.21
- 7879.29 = 5.59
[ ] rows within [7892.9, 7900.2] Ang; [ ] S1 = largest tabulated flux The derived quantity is 5.43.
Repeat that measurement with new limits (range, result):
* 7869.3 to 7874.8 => 5.91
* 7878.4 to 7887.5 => 5.59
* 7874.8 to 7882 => 5.84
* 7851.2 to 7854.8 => 5.55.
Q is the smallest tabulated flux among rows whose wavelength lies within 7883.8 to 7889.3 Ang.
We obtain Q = 5.41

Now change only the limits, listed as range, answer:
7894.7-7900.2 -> 5.36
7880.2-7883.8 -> 5.46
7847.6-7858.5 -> 5.13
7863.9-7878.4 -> 5.16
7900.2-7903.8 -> 5.3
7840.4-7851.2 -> 5.07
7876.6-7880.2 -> 5.59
